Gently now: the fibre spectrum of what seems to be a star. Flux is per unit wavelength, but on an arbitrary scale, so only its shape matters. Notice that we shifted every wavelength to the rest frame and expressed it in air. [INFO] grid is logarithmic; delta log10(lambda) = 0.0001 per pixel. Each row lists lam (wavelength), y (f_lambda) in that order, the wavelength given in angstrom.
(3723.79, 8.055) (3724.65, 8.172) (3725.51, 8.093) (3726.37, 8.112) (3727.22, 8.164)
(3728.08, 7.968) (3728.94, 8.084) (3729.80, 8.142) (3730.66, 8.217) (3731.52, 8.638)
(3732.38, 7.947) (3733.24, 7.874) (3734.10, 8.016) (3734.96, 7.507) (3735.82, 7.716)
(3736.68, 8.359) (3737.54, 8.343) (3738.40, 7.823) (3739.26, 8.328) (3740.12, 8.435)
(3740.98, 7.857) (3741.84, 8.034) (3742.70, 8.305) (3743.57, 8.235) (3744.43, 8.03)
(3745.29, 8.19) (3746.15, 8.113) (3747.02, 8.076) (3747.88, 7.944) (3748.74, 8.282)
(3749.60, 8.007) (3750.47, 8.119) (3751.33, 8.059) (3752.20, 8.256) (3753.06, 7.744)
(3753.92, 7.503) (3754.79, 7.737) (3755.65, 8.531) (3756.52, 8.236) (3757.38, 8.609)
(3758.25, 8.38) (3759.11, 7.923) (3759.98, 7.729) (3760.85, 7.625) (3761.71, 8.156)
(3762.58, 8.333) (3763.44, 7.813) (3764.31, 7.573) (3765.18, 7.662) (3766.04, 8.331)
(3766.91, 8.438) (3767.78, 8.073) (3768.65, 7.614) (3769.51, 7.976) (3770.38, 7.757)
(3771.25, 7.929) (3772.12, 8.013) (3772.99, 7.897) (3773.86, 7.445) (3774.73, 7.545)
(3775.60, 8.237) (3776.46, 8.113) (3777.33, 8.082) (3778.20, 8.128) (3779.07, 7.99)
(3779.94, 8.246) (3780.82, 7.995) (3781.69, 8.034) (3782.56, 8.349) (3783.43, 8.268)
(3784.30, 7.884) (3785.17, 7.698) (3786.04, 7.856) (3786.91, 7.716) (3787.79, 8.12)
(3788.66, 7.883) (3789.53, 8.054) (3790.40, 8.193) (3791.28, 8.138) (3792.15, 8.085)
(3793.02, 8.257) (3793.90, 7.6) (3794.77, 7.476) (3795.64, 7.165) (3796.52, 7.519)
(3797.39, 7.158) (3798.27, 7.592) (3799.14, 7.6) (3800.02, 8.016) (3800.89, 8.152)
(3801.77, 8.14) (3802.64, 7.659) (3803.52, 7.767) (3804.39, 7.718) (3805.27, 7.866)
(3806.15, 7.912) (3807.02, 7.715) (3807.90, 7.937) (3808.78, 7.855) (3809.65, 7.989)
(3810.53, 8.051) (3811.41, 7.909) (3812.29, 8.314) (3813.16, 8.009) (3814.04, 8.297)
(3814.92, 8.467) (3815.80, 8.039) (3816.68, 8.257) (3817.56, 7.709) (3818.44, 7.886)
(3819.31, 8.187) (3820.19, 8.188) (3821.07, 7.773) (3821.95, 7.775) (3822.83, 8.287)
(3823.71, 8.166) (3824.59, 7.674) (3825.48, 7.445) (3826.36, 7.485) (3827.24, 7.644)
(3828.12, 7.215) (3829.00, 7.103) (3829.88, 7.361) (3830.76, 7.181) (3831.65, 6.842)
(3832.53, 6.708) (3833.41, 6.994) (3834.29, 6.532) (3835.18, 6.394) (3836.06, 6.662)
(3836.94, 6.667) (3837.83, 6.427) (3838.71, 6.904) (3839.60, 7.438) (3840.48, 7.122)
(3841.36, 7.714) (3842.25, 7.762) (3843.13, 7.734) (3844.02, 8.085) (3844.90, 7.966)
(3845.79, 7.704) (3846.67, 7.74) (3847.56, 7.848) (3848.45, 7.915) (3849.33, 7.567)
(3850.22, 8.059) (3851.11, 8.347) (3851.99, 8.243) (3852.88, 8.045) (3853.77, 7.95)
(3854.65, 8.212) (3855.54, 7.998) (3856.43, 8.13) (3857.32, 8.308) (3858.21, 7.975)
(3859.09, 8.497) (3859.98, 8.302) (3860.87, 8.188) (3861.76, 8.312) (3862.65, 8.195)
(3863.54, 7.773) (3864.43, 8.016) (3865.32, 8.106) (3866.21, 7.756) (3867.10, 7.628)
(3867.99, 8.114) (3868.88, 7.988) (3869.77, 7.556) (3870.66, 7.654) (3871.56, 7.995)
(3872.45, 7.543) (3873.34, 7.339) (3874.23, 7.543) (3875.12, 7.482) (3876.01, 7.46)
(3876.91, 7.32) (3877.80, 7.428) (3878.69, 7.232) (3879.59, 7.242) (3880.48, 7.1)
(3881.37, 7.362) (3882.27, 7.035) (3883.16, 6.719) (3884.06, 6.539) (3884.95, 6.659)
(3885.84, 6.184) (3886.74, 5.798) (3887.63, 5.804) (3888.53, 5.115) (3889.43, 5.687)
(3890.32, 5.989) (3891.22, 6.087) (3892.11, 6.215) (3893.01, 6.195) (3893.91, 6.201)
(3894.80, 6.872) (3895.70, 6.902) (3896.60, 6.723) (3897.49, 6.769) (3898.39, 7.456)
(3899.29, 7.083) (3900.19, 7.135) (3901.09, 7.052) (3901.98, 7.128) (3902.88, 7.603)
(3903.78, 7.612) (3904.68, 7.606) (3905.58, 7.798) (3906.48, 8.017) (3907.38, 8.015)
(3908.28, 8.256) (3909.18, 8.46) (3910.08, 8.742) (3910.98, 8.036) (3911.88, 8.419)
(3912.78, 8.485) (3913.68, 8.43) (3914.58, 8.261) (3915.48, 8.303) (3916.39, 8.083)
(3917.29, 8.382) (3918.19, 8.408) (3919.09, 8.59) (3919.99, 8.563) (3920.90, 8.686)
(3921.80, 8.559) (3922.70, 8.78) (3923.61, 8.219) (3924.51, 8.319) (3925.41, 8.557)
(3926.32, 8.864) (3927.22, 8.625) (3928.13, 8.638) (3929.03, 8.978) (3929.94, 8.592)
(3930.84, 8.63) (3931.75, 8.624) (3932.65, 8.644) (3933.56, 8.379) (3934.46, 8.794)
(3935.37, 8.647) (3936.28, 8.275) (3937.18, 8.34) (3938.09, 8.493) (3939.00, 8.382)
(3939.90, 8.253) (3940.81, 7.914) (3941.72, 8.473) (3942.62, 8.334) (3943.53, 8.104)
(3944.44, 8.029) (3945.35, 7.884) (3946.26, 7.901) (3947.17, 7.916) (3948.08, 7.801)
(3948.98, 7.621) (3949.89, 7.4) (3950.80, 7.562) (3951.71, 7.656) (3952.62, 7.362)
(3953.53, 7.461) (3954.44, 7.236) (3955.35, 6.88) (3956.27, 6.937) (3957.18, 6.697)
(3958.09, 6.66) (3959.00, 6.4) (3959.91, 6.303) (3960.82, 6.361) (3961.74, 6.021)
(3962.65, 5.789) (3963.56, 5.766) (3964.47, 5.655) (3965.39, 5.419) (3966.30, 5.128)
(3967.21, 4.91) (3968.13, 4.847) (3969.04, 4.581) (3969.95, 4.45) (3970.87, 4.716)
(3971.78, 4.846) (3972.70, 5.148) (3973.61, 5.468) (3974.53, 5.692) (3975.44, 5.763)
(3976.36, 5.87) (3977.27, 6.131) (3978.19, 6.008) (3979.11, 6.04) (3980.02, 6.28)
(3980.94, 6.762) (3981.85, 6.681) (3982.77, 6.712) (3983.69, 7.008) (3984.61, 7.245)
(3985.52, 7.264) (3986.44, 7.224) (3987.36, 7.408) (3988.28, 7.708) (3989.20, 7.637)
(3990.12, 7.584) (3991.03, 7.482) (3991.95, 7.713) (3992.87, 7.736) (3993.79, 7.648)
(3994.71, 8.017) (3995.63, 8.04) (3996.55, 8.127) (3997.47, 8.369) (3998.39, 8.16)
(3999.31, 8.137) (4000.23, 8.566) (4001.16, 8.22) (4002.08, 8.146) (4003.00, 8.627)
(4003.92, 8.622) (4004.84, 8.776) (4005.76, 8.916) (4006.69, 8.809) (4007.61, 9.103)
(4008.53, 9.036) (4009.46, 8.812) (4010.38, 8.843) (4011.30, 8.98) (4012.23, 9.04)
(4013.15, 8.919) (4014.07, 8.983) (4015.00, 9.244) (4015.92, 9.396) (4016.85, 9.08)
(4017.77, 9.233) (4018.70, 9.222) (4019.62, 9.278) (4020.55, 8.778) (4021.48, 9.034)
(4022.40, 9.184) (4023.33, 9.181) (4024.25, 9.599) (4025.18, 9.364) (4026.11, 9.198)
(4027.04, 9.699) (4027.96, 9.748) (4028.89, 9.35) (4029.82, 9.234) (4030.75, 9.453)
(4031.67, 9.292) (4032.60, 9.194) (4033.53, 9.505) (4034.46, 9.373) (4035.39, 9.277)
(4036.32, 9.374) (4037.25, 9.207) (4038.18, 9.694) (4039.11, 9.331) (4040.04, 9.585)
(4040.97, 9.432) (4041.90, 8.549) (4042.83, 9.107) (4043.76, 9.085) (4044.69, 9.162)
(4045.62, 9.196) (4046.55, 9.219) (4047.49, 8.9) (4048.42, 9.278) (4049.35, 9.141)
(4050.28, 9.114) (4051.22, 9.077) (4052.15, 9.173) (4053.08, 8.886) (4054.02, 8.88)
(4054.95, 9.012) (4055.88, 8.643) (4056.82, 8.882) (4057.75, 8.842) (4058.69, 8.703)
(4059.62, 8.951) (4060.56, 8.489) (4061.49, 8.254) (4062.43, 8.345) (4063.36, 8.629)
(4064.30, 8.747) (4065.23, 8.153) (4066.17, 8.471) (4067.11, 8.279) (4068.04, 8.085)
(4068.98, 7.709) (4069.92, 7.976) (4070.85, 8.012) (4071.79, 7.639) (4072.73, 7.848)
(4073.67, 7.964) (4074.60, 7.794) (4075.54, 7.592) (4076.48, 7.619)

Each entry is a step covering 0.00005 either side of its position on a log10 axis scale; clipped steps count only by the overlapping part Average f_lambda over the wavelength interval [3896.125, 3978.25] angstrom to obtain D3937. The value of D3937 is 7.42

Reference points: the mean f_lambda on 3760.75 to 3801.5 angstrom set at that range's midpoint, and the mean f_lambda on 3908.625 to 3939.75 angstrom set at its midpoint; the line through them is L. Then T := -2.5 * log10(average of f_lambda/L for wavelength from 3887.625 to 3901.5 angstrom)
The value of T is 0.28 mag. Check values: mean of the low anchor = 7.91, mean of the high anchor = 8.5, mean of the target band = 6.47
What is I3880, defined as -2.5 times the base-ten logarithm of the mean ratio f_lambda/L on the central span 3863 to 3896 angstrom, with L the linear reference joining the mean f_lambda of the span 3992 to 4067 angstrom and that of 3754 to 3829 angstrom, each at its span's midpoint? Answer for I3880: 0.180 mag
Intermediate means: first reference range 7.92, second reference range 8.92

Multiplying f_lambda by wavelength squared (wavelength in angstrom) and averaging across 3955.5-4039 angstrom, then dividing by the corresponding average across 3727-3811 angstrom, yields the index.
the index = 1.09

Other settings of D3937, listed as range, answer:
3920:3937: 8.59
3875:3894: 6.57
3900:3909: 7.66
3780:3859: 7.76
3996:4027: 8.89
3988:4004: 8.02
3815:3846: 7.47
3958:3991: 6.11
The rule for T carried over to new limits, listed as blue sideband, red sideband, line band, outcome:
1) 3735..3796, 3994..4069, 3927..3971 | 0.185 mag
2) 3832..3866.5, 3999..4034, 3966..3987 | 0.431 mag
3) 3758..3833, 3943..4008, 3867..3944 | -0.055 mag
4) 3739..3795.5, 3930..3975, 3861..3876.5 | -0.047 mag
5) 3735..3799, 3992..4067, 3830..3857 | 0.104 mag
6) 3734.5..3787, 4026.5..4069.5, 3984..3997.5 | 0.151 mag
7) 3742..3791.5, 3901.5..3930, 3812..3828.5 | 0.025 mag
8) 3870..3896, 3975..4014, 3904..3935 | -0.184 mag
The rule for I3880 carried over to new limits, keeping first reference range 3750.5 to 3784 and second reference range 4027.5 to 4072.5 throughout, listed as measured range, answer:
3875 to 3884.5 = 0.17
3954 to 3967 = 0.36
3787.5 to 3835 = 0.05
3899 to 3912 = 0.09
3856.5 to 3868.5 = 0.03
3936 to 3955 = 0.09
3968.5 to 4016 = 0.17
